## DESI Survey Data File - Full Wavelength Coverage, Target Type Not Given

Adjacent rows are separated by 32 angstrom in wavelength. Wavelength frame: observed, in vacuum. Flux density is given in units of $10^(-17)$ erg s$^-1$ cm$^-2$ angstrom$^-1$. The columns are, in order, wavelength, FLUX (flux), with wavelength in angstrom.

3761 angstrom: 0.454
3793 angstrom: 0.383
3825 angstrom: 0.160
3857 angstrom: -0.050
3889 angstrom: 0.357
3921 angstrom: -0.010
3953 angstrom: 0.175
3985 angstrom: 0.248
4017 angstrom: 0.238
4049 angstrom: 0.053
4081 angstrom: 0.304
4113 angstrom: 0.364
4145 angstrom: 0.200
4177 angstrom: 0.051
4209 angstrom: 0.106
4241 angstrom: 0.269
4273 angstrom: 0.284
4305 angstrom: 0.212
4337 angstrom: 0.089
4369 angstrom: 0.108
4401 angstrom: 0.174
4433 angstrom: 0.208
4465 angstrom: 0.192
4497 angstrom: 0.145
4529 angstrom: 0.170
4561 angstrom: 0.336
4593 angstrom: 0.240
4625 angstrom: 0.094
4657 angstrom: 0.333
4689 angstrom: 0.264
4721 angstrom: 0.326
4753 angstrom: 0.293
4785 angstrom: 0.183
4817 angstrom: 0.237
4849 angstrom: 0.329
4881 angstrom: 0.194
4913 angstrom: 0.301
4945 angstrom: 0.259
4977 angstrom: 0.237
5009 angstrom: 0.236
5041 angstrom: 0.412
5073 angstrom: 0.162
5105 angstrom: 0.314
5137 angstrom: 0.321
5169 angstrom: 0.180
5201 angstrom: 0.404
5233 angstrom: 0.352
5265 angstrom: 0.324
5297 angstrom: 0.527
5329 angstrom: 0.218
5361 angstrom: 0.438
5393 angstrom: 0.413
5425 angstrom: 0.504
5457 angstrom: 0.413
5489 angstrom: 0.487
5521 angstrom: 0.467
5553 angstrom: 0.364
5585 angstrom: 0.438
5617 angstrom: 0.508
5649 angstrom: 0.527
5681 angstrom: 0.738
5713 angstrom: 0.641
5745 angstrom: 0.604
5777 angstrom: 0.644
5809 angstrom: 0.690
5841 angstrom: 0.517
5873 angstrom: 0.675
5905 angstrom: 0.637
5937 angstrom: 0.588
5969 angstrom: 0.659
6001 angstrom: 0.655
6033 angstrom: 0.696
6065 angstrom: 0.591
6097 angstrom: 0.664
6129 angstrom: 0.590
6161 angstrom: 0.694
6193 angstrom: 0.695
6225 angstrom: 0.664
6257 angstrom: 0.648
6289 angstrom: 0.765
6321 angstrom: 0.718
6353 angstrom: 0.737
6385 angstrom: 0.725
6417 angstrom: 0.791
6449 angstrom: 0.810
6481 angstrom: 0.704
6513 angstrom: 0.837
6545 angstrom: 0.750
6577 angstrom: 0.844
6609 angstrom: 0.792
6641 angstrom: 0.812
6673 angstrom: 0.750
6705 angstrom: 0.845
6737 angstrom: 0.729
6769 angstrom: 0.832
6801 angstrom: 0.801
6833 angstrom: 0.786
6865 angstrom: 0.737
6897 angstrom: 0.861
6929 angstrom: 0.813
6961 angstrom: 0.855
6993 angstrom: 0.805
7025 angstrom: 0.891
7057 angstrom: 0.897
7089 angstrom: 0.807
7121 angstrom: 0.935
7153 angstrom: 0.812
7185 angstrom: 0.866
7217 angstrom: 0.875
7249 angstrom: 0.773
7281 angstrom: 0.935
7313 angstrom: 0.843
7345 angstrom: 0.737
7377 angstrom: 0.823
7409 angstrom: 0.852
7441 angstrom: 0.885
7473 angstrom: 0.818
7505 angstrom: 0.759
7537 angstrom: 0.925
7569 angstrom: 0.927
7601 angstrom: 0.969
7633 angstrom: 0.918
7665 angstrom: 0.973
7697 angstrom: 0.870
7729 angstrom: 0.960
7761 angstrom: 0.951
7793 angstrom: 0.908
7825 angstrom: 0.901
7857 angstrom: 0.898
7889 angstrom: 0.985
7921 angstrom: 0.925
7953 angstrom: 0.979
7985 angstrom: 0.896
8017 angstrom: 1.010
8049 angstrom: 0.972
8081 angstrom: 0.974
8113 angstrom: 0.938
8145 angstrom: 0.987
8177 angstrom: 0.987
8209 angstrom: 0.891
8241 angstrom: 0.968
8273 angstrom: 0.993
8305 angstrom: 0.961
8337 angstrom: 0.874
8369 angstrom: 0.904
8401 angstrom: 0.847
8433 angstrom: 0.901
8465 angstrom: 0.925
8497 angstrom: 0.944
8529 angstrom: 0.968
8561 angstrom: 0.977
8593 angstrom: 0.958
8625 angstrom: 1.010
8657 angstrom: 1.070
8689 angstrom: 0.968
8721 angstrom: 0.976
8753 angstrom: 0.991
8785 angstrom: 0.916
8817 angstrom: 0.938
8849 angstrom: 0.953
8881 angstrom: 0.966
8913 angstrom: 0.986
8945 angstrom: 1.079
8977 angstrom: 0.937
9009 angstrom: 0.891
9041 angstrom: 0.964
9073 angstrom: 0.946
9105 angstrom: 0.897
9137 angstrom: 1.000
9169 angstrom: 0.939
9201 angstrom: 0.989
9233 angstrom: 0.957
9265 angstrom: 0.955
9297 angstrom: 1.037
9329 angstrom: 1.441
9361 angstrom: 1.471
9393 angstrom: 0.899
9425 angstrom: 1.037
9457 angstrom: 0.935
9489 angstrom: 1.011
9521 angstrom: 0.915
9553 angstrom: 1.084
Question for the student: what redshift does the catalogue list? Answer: 0.42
